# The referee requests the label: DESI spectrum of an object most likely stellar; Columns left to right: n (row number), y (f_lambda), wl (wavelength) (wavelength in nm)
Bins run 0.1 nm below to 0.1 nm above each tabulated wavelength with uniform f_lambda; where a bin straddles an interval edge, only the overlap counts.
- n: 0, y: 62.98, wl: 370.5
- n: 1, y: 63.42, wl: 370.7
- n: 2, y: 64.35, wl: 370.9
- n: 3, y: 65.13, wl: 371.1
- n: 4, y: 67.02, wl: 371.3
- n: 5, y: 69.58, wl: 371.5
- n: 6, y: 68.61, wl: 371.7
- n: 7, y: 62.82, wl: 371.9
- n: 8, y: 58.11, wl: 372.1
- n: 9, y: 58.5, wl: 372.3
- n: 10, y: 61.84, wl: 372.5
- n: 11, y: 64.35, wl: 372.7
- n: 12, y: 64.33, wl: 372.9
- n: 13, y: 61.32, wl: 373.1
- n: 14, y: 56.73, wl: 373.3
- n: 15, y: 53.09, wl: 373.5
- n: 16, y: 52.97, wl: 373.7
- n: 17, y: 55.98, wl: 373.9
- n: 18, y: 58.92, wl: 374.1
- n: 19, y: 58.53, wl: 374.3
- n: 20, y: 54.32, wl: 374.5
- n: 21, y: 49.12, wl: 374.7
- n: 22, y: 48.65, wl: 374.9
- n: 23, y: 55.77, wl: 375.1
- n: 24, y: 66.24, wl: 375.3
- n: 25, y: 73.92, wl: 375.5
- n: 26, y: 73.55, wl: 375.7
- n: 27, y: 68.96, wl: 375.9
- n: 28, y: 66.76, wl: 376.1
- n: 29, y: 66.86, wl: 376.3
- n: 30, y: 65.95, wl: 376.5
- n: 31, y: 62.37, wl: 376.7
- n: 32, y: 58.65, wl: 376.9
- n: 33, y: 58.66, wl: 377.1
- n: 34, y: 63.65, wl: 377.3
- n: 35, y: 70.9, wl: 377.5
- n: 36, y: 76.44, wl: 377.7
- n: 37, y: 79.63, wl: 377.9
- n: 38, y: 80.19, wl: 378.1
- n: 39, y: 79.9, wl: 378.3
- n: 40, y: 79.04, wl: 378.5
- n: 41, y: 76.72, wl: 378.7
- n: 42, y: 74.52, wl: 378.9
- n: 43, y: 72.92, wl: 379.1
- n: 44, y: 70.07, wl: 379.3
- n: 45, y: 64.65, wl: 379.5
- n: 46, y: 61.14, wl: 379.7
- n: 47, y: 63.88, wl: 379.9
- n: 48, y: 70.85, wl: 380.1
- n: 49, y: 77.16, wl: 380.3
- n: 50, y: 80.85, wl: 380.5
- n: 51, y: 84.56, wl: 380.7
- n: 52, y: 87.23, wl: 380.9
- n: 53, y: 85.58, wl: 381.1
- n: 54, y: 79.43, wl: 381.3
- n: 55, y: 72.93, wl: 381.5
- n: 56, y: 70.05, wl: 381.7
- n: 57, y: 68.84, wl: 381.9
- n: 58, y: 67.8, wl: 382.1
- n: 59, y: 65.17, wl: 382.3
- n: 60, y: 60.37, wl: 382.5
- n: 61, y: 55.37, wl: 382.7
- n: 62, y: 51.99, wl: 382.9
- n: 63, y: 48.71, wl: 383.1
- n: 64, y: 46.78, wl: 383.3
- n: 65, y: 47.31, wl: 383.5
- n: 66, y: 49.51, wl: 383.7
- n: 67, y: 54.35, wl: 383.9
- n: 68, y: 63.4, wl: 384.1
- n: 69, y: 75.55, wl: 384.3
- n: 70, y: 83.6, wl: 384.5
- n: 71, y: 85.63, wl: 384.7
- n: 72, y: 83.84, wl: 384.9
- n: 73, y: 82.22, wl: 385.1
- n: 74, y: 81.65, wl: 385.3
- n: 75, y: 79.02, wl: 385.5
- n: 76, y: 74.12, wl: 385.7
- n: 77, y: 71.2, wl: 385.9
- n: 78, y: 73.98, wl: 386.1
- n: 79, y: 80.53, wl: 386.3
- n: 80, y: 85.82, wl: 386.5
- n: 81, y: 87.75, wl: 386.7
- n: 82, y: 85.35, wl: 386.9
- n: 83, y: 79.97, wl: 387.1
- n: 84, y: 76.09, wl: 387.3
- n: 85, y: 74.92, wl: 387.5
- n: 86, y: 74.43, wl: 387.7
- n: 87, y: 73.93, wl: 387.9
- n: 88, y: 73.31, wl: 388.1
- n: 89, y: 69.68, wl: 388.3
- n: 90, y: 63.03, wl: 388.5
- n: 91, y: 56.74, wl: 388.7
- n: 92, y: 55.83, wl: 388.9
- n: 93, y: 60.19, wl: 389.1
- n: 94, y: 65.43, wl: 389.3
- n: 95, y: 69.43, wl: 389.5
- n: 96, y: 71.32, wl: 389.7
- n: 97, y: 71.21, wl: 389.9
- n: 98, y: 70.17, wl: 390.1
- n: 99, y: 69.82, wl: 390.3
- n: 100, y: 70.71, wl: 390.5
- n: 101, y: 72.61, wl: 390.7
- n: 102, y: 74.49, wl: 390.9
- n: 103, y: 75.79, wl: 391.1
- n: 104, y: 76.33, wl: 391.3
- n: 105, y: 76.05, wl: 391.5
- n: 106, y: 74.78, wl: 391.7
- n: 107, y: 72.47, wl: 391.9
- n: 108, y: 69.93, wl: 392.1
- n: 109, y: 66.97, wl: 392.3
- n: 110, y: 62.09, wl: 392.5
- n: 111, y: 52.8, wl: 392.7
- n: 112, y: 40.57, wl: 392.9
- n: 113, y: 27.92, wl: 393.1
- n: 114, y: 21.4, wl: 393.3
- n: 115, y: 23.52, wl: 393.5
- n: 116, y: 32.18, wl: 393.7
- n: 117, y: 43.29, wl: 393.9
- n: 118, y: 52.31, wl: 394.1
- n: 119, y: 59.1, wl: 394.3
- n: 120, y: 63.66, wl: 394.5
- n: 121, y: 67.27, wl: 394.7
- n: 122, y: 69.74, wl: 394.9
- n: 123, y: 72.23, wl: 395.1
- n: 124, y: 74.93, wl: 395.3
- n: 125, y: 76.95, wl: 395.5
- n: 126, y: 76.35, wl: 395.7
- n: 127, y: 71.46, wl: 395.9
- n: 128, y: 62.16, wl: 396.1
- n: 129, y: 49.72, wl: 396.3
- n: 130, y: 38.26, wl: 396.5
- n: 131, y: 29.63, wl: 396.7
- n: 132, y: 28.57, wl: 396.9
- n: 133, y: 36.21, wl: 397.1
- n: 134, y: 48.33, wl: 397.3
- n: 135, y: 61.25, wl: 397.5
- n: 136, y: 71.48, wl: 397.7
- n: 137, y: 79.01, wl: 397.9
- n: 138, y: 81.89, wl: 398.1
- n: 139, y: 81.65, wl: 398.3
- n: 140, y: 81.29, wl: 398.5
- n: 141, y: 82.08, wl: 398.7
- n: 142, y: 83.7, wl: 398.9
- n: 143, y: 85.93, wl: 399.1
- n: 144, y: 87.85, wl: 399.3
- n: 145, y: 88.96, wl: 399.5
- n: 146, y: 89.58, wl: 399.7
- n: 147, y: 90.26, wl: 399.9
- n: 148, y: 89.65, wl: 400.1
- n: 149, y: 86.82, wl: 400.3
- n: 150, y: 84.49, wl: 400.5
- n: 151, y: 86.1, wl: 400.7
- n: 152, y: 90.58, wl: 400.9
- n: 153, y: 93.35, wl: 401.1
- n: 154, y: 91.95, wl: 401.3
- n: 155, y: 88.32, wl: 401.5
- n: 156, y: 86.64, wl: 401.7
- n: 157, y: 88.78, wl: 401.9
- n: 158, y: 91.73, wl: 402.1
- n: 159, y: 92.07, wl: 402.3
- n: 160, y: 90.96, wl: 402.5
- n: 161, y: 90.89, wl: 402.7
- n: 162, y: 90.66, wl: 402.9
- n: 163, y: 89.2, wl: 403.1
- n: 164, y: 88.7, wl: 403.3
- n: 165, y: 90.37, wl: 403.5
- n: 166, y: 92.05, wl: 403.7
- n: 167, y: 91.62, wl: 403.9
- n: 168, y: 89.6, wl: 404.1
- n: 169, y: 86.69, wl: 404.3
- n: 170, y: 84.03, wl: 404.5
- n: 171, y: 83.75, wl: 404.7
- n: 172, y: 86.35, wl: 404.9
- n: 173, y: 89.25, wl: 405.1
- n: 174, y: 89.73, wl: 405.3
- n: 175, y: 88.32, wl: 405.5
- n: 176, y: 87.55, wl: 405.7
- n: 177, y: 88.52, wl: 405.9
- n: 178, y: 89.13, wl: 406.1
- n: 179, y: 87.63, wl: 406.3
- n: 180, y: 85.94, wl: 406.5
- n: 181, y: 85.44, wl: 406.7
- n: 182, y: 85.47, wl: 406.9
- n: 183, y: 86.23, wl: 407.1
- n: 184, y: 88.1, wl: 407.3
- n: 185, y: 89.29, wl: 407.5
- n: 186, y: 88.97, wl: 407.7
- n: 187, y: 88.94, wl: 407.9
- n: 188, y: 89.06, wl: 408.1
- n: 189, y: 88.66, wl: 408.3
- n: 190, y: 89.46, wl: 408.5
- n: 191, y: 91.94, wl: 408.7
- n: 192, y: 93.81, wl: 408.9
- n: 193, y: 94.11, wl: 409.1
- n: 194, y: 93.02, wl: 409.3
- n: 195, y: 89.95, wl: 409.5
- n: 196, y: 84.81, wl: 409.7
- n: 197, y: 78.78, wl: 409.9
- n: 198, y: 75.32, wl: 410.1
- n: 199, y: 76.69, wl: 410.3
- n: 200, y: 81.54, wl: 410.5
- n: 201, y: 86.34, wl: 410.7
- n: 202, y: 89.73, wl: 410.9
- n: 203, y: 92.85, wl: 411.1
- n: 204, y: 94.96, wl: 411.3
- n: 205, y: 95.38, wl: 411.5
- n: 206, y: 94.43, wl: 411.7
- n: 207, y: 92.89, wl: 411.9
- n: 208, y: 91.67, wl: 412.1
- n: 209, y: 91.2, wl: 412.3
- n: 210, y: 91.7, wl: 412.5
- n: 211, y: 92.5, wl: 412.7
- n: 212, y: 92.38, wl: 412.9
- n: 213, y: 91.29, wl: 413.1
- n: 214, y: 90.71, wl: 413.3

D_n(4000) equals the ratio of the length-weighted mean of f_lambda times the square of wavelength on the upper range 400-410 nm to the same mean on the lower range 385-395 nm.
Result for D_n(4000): 1.4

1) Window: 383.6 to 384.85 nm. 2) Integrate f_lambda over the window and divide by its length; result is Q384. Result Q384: 69.3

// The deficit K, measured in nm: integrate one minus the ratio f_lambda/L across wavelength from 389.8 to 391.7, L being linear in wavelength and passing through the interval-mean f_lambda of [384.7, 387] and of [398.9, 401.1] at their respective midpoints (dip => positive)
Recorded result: 0.23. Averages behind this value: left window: 80.7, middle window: 73.1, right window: 88.1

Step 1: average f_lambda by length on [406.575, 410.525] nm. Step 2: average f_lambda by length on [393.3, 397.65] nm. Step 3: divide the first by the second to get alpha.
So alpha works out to 1.6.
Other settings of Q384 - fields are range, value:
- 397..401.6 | 80.9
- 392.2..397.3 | 51.9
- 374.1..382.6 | 69.2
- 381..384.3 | 62.1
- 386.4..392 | 72.4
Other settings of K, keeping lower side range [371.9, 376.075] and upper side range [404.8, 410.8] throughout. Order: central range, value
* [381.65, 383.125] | 0.12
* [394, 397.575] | 0.91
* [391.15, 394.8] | 0.98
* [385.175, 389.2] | -0.19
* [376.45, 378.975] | -0.33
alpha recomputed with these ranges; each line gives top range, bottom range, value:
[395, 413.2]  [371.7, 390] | 1.22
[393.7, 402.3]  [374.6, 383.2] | 1.06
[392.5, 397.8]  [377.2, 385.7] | 0.74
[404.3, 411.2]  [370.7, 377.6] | 1.41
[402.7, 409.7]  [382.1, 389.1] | 1.28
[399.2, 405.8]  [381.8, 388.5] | 1.26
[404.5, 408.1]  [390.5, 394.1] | 1.54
